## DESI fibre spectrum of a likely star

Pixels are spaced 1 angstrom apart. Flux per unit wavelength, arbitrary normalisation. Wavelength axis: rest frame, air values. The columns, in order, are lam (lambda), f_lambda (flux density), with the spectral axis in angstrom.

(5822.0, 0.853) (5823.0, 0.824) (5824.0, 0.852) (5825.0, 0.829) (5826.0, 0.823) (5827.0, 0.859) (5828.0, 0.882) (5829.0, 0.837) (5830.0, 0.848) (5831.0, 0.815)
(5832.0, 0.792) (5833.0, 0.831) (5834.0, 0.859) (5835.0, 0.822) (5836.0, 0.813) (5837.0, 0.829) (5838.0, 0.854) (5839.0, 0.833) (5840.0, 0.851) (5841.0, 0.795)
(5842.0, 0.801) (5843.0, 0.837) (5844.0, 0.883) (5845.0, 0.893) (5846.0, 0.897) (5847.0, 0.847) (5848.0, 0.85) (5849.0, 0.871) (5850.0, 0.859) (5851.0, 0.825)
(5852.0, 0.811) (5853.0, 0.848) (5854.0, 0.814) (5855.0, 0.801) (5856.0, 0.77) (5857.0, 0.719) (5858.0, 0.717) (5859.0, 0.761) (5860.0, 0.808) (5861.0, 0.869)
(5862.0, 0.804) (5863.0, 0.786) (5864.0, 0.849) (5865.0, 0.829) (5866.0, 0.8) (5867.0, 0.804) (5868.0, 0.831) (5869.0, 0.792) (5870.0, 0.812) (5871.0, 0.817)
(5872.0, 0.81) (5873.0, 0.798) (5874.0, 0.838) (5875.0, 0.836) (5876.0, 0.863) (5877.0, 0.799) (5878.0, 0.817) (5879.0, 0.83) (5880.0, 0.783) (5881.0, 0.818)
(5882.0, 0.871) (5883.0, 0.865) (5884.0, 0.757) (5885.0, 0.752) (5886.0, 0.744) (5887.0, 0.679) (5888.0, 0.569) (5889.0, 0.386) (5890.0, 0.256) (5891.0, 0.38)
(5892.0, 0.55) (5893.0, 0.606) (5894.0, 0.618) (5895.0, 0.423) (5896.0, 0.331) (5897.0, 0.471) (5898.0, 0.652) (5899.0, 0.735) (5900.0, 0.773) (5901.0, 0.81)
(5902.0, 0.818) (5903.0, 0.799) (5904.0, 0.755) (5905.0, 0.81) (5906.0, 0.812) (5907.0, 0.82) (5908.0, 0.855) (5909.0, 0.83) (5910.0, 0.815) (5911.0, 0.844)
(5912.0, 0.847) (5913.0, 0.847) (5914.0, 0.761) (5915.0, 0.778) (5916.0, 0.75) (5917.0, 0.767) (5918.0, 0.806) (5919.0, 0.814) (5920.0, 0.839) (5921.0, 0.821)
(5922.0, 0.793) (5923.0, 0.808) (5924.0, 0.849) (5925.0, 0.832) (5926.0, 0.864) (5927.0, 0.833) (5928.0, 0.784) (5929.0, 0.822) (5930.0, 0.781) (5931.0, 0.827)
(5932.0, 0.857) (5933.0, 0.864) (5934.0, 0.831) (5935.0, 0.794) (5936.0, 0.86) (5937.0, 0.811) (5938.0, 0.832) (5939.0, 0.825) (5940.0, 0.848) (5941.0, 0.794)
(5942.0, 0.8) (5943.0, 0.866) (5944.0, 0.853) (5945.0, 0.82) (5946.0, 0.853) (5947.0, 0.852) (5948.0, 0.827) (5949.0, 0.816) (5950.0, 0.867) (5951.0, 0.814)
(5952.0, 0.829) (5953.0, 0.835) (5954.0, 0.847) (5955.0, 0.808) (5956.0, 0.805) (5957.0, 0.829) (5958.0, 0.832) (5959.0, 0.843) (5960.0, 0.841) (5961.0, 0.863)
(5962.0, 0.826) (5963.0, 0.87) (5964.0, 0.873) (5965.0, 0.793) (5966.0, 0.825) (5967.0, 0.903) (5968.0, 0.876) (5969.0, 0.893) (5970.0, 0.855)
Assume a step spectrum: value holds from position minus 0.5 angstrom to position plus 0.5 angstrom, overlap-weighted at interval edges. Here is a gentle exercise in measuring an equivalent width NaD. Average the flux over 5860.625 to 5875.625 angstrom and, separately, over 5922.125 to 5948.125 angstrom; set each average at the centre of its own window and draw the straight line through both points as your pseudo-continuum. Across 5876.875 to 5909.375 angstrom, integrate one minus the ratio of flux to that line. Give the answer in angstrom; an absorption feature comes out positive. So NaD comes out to 5.30 angstrom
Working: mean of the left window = 0.818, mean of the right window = 0.83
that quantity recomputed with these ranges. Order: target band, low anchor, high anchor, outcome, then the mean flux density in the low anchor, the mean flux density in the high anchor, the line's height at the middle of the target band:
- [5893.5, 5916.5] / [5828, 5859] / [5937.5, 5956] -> 2.6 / 0.827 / 0.832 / 0.83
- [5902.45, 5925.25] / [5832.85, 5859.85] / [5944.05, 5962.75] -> 0.6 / 0.825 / 0.835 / 0.831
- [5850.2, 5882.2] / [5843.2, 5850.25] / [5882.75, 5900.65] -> -3.0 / 0.87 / 0.584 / 0.746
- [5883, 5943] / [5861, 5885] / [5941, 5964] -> 5.8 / 0.817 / 0.836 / 0.827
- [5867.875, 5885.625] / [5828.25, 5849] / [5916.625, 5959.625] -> 0.4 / 0.841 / 0.827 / 0.835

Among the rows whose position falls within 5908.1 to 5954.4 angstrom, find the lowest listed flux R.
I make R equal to 0.75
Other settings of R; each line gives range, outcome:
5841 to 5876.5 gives 0.717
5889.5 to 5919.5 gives 0.256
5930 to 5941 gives 0.781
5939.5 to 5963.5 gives 0.794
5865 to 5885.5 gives 0.752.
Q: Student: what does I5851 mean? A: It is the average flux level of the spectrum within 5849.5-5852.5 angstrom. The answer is 0.832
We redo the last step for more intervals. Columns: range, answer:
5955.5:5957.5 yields 0.817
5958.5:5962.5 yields 0.843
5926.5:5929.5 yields 0.813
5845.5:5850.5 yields 0.865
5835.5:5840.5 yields 0.836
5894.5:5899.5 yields 0.522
